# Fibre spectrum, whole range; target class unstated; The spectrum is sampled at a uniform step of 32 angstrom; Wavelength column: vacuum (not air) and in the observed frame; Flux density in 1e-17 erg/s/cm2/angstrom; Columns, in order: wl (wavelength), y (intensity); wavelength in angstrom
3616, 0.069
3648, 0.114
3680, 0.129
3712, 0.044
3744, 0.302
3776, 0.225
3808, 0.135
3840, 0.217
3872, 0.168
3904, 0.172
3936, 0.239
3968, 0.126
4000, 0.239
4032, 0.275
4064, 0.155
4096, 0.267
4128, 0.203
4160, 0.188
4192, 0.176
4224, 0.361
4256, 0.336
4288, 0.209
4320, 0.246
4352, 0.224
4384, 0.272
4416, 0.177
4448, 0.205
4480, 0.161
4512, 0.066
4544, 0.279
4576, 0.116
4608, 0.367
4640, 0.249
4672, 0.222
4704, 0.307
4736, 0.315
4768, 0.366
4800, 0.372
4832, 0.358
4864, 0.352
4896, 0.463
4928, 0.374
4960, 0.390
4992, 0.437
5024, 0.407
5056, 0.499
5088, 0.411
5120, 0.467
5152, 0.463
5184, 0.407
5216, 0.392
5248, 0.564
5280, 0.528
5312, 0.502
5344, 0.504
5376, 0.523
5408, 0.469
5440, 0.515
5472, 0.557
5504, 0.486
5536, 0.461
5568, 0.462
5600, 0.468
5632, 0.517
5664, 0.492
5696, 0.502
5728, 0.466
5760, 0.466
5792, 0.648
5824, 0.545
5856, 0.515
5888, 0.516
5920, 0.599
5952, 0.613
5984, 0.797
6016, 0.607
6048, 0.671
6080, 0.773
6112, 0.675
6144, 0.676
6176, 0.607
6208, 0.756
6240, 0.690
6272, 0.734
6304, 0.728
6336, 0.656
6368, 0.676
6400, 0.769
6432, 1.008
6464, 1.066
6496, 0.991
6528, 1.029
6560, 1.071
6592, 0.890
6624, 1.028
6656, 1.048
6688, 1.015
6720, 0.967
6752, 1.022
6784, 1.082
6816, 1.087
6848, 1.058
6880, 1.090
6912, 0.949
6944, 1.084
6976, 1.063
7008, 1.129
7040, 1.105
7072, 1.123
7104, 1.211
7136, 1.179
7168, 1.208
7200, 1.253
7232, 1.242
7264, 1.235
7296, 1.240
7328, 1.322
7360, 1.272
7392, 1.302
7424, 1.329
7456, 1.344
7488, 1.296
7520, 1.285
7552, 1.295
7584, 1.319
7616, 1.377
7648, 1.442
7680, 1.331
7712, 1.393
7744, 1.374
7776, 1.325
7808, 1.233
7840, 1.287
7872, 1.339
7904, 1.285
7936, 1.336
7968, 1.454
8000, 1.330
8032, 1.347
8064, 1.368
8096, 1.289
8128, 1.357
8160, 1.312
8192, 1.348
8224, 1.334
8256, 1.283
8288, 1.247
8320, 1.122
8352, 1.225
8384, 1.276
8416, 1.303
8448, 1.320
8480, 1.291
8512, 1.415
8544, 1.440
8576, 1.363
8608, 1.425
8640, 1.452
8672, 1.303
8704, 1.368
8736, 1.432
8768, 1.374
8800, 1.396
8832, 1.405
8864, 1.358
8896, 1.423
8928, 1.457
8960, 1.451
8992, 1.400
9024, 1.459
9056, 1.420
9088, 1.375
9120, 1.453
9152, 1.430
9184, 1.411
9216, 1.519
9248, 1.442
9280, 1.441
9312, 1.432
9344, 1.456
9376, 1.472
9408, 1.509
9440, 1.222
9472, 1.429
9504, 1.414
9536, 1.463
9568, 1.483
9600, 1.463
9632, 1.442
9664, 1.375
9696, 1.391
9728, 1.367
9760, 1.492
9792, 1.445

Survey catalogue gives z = 0.61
